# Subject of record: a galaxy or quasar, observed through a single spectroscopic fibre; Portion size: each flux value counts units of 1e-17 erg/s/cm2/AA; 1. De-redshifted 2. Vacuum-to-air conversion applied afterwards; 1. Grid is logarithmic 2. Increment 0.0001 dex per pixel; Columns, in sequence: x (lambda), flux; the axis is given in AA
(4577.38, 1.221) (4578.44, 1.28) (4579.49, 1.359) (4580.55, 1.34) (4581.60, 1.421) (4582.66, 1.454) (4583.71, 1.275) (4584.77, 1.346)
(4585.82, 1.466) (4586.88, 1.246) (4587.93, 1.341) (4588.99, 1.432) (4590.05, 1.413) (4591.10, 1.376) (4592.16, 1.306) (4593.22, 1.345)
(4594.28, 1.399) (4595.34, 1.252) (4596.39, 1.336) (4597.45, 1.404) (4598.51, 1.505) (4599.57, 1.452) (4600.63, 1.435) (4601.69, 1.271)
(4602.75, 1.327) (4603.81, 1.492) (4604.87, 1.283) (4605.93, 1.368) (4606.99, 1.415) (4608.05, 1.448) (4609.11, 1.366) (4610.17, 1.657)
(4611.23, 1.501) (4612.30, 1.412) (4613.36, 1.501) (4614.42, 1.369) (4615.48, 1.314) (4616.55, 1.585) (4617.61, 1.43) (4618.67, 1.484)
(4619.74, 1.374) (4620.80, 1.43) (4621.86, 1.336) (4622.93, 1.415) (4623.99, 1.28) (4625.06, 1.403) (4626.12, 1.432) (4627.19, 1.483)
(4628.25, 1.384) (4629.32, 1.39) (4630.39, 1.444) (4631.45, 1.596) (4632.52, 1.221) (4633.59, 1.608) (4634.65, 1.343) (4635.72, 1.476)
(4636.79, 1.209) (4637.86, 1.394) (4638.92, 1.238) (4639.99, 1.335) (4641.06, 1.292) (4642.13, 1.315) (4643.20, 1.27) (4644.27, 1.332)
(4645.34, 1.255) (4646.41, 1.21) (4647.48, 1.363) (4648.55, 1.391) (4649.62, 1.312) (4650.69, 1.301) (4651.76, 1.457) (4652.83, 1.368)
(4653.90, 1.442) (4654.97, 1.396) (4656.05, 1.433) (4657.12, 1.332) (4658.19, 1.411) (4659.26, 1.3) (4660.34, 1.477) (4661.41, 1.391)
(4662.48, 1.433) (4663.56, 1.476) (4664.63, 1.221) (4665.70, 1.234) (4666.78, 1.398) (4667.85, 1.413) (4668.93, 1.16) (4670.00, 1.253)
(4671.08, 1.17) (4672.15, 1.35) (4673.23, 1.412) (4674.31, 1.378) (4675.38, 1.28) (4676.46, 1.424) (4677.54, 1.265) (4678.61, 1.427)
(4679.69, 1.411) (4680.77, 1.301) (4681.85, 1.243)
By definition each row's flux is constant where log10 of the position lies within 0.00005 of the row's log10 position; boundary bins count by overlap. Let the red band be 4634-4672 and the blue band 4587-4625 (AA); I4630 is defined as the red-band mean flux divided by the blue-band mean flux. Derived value 1.0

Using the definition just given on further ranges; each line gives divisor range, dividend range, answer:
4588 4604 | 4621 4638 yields 1.02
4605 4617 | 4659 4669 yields 0.94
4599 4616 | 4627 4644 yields 0.97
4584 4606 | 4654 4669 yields 1.00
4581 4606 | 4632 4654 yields 0.97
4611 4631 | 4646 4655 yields 0.96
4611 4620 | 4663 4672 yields 0.90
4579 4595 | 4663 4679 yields 0.97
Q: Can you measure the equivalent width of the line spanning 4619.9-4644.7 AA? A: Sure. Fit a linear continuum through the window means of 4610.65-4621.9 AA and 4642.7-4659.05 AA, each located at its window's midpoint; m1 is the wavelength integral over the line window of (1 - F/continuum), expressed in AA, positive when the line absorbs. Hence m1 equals 0.4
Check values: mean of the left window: 1.44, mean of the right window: 1.35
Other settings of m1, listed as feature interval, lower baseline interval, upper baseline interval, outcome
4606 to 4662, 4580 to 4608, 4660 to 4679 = -1.4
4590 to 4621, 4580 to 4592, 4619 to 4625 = -0.8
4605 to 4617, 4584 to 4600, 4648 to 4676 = -0.7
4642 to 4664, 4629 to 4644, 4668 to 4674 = -0.7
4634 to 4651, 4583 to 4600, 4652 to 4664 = 1.0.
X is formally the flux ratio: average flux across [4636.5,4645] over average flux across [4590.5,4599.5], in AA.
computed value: 0.95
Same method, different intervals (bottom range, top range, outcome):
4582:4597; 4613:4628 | 1.04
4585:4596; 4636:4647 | 0.95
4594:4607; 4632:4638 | 1.00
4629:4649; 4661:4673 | 0.98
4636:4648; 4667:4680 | 1.03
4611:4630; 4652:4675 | 0.96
